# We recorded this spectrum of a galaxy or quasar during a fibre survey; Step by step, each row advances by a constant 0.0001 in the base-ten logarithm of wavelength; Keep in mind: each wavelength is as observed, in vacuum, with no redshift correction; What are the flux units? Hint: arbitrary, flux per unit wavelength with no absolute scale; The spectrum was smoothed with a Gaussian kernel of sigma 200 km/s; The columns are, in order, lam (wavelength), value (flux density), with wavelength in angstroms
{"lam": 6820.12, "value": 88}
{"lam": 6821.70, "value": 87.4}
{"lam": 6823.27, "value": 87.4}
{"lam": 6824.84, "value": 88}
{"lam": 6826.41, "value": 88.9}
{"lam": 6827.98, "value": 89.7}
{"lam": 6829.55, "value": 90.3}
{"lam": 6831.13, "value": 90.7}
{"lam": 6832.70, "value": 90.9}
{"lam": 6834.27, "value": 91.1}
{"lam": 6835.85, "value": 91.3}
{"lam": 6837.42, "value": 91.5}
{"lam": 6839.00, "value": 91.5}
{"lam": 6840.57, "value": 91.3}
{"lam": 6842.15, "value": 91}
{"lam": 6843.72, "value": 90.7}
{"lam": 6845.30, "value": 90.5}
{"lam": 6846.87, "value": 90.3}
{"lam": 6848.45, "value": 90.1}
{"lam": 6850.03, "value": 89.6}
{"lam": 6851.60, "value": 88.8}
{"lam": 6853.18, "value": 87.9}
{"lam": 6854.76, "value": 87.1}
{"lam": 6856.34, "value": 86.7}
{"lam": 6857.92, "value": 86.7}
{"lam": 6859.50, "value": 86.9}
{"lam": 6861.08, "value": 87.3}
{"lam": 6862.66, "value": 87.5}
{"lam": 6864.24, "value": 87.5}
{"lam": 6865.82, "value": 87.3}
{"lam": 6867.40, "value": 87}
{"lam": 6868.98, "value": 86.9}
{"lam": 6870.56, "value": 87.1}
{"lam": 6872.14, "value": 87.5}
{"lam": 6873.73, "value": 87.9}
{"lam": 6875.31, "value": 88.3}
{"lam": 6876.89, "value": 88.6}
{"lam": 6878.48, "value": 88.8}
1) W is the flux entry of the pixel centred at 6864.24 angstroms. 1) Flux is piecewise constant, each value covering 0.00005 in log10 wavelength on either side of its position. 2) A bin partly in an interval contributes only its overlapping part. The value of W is 87.5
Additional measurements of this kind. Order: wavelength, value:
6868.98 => 86.9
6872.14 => 87.5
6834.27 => 91.1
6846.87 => 90.3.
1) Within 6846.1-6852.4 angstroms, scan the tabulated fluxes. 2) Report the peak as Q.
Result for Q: 90.3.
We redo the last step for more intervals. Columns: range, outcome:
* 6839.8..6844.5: 91.3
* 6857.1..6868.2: 87.5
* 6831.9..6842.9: 91.5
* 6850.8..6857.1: 88.8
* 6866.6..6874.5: 87.9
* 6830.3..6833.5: 90.9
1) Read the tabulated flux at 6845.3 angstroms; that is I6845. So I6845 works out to 90.5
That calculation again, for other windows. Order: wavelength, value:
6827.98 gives 89.7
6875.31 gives 88.3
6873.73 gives 87.9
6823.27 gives 87.4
